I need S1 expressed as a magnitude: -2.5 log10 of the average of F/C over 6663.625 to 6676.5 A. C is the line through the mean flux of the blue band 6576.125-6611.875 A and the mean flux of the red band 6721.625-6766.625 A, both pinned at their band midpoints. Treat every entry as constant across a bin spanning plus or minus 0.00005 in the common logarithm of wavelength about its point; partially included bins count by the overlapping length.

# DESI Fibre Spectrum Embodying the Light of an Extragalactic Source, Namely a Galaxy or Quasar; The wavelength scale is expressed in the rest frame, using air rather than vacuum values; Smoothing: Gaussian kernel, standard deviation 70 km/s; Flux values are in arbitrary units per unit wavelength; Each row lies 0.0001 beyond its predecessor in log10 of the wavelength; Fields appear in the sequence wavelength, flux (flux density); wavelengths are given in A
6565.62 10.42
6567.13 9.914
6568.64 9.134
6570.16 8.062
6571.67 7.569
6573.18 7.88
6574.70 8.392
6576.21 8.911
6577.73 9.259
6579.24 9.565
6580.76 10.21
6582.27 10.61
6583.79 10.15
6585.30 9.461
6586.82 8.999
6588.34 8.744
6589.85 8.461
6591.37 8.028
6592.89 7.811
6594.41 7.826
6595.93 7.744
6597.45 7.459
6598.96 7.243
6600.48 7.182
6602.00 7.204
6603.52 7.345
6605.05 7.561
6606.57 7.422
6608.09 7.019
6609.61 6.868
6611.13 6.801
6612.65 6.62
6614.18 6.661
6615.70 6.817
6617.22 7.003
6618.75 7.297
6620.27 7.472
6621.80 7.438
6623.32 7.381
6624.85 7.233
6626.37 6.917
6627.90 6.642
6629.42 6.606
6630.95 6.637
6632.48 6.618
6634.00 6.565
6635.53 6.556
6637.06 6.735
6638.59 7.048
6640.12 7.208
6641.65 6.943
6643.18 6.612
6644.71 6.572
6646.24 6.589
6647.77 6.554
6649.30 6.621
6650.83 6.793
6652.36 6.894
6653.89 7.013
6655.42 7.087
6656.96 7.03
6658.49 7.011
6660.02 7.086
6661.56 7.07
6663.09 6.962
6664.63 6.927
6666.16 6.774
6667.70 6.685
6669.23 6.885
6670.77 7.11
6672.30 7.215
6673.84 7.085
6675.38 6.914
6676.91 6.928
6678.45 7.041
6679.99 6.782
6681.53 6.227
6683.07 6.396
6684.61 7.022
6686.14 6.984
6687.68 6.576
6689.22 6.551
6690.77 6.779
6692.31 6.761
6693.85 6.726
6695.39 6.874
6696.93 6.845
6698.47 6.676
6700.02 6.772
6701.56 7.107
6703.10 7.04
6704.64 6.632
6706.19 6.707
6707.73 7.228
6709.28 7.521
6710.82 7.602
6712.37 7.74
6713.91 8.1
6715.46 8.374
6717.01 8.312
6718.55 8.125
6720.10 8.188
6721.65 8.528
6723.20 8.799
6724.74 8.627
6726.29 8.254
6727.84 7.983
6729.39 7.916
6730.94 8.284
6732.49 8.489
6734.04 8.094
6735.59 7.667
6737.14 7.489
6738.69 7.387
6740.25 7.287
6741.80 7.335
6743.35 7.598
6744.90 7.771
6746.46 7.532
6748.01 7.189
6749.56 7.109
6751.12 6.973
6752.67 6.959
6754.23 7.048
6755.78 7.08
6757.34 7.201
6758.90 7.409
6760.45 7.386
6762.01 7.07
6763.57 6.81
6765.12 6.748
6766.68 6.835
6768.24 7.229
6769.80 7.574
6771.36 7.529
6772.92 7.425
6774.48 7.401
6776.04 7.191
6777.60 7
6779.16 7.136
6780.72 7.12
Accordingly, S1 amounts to 0.138 mag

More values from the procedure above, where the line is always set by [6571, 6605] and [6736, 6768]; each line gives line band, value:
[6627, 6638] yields 0.22 mag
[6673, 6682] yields 0.14 mag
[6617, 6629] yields 0.14 mag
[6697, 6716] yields 0.04 mag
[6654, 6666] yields 0.13 mag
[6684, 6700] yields 0.13 mag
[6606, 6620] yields 0.18 mag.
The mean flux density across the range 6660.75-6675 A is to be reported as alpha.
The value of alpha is 6.96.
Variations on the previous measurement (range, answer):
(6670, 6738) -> 7.39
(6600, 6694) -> 6.9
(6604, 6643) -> 6.96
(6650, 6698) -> 6.87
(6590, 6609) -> 7.51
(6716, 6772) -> 7.61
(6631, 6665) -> 6.83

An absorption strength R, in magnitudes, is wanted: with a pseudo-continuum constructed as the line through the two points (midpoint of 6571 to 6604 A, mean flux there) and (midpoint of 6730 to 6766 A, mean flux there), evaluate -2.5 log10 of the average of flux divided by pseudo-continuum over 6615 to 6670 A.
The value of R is 0.17 mag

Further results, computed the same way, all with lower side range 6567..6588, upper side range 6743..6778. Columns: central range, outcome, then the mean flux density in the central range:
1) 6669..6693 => 0.18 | 6.83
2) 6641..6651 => 0.25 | 6.66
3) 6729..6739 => -0.06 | 7.93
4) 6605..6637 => 0.24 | 6.94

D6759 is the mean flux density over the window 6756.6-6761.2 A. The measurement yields 7.34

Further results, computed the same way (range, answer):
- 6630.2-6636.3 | 6.59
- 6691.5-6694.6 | 6.75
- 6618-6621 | 7.39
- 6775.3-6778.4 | 7.1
